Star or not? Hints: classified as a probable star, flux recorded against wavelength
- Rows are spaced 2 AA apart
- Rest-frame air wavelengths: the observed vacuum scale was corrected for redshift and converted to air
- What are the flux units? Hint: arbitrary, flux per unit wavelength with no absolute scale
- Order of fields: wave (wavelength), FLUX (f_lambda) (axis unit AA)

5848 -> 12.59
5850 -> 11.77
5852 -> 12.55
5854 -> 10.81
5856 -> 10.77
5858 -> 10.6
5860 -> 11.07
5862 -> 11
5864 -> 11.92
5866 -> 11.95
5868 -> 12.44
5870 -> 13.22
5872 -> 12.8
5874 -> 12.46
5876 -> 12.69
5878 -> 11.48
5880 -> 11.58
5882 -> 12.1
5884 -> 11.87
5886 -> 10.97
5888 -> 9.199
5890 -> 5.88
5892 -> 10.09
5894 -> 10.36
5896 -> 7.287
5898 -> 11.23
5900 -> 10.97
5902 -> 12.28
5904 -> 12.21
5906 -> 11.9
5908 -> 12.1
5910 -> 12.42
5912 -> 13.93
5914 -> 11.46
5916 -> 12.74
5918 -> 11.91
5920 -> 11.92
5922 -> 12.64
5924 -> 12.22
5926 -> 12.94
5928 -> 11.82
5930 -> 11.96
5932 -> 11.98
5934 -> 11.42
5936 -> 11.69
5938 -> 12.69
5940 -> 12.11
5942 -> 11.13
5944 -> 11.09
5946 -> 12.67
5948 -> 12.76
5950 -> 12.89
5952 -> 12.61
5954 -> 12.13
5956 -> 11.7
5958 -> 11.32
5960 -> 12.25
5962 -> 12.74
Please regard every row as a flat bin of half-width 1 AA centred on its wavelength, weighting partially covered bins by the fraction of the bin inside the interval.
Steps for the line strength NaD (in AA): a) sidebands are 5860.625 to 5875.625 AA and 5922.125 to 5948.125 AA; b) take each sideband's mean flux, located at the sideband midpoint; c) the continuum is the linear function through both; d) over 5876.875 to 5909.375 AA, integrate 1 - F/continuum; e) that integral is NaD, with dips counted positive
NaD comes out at 3.8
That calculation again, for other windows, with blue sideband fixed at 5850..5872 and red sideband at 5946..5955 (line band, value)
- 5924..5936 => 0.37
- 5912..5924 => -0.02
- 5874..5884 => -0.11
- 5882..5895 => 2.24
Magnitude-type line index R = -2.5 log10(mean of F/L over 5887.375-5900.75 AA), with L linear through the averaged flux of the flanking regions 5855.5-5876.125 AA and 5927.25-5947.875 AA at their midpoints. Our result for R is 0.27 mag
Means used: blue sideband 11.9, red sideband 11.9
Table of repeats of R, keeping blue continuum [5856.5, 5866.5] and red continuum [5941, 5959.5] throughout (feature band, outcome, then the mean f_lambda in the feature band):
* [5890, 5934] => 0.01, 11.6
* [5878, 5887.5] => 0.00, 11.5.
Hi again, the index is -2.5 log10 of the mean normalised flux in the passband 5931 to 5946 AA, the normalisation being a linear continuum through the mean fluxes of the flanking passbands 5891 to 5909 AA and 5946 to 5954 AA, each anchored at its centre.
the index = 0.04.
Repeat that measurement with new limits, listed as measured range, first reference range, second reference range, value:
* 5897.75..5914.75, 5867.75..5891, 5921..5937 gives -0.032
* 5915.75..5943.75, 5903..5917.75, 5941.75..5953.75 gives 0.024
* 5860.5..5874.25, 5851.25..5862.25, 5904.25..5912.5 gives -0.074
